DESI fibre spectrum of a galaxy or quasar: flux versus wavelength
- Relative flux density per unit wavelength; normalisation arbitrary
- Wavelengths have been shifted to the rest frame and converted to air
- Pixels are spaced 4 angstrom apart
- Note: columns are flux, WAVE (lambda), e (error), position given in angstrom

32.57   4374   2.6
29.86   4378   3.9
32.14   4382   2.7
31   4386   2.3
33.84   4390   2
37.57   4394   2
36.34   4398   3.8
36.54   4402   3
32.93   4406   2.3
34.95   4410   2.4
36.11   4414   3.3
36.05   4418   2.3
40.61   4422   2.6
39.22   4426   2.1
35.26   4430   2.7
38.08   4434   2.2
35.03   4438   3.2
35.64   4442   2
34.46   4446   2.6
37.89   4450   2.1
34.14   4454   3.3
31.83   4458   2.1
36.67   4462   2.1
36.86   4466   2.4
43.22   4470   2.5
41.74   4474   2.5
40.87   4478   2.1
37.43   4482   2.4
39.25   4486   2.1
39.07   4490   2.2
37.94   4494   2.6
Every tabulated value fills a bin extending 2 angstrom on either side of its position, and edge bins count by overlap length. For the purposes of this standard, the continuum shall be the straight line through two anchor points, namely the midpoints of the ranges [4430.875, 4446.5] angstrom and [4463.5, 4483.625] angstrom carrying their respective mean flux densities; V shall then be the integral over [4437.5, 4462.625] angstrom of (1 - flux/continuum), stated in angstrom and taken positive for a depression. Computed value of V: 1.5 angstrom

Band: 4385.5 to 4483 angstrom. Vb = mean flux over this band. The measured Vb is 36.6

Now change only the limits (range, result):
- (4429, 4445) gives 36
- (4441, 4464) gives 35.1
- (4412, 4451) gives 36.8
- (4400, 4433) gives 36.5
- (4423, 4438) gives 37.4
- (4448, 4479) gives 37.8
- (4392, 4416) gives 35.7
